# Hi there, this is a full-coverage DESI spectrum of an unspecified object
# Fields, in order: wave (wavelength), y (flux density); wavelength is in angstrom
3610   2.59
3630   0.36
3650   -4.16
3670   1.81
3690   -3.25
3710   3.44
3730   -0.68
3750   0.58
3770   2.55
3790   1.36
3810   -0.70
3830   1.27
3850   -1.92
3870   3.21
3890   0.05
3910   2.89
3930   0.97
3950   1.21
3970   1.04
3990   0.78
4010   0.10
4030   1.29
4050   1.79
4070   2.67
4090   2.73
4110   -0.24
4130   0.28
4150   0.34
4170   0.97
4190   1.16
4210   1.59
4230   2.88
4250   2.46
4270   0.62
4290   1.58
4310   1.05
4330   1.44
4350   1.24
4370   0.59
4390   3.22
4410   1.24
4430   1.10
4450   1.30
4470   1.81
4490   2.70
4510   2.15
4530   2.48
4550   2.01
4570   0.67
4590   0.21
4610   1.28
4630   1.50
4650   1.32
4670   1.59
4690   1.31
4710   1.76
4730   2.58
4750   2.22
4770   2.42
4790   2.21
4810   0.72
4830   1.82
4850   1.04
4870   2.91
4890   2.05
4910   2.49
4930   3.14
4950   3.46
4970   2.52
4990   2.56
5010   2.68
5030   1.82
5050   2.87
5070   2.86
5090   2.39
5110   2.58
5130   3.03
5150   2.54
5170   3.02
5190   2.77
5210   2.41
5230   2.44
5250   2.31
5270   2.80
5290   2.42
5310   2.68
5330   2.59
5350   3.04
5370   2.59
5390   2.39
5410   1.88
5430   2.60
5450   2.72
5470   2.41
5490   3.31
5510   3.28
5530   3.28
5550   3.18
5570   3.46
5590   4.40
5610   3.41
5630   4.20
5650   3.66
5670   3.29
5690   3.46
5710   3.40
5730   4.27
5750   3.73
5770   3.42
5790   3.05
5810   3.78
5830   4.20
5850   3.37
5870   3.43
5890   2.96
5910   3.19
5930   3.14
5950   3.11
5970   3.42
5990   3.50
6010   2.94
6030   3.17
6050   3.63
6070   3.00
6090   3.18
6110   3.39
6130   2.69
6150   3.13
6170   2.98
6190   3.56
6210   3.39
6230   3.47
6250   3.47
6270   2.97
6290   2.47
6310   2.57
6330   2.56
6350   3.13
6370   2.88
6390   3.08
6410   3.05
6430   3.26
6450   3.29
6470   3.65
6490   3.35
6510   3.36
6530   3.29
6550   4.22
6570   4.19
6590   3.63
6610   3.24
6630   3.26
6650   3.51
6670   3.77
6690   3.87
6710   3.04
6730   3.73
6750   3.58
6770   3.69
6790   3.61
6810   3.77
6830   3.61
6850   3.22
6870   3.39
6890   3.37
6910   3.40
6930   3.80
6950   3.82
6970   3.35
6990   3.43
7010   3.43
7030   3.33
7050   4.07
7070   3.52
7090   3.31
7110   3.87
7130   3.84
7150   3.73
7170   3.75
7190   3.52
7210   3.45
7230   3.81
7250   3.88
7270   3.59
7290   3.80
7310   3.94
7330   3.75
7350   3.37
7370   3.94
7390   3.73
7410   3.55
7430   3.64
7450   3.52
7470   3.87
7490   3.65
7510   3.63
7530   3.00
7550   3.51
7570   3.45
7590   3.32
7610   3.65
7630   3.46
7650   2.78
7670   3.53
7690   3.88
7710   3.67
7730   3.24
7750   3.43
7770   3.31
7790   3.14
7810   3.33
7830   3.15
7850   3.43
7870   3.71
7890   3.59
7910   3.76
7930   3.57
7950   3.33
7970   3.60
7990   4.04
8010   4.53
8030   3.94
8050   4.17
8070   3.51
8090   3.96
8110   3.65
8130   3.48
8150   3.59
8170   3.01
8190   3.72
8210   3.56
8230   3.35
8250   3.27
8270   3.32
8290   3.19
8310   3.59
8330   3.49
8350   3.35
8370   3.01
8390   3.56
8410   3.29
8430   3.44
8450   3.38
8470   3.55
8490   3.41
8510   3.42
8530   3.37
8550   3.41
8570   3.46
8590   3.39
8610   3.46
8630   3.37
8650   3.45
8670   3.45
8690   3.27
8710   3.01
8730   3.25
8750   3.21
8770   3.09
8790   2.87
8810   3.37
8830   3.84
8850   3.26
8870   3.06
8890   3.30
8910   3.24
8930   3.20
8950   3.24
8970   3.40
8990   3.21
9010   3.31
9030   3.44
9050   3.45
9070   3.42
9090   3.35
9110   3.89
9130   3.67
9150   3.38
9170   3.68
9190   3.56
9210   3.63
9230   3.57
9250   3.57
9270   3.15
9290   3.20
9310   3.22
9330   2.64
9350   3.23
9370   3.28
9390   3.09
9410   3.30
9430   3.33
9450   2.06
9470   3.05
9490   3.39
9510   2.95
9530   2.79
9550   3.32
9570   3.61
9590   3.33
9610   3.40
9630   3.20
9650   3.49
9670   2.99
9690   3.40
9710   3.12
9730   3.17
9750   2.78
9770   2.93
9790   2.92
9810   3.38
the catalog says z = 0.221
